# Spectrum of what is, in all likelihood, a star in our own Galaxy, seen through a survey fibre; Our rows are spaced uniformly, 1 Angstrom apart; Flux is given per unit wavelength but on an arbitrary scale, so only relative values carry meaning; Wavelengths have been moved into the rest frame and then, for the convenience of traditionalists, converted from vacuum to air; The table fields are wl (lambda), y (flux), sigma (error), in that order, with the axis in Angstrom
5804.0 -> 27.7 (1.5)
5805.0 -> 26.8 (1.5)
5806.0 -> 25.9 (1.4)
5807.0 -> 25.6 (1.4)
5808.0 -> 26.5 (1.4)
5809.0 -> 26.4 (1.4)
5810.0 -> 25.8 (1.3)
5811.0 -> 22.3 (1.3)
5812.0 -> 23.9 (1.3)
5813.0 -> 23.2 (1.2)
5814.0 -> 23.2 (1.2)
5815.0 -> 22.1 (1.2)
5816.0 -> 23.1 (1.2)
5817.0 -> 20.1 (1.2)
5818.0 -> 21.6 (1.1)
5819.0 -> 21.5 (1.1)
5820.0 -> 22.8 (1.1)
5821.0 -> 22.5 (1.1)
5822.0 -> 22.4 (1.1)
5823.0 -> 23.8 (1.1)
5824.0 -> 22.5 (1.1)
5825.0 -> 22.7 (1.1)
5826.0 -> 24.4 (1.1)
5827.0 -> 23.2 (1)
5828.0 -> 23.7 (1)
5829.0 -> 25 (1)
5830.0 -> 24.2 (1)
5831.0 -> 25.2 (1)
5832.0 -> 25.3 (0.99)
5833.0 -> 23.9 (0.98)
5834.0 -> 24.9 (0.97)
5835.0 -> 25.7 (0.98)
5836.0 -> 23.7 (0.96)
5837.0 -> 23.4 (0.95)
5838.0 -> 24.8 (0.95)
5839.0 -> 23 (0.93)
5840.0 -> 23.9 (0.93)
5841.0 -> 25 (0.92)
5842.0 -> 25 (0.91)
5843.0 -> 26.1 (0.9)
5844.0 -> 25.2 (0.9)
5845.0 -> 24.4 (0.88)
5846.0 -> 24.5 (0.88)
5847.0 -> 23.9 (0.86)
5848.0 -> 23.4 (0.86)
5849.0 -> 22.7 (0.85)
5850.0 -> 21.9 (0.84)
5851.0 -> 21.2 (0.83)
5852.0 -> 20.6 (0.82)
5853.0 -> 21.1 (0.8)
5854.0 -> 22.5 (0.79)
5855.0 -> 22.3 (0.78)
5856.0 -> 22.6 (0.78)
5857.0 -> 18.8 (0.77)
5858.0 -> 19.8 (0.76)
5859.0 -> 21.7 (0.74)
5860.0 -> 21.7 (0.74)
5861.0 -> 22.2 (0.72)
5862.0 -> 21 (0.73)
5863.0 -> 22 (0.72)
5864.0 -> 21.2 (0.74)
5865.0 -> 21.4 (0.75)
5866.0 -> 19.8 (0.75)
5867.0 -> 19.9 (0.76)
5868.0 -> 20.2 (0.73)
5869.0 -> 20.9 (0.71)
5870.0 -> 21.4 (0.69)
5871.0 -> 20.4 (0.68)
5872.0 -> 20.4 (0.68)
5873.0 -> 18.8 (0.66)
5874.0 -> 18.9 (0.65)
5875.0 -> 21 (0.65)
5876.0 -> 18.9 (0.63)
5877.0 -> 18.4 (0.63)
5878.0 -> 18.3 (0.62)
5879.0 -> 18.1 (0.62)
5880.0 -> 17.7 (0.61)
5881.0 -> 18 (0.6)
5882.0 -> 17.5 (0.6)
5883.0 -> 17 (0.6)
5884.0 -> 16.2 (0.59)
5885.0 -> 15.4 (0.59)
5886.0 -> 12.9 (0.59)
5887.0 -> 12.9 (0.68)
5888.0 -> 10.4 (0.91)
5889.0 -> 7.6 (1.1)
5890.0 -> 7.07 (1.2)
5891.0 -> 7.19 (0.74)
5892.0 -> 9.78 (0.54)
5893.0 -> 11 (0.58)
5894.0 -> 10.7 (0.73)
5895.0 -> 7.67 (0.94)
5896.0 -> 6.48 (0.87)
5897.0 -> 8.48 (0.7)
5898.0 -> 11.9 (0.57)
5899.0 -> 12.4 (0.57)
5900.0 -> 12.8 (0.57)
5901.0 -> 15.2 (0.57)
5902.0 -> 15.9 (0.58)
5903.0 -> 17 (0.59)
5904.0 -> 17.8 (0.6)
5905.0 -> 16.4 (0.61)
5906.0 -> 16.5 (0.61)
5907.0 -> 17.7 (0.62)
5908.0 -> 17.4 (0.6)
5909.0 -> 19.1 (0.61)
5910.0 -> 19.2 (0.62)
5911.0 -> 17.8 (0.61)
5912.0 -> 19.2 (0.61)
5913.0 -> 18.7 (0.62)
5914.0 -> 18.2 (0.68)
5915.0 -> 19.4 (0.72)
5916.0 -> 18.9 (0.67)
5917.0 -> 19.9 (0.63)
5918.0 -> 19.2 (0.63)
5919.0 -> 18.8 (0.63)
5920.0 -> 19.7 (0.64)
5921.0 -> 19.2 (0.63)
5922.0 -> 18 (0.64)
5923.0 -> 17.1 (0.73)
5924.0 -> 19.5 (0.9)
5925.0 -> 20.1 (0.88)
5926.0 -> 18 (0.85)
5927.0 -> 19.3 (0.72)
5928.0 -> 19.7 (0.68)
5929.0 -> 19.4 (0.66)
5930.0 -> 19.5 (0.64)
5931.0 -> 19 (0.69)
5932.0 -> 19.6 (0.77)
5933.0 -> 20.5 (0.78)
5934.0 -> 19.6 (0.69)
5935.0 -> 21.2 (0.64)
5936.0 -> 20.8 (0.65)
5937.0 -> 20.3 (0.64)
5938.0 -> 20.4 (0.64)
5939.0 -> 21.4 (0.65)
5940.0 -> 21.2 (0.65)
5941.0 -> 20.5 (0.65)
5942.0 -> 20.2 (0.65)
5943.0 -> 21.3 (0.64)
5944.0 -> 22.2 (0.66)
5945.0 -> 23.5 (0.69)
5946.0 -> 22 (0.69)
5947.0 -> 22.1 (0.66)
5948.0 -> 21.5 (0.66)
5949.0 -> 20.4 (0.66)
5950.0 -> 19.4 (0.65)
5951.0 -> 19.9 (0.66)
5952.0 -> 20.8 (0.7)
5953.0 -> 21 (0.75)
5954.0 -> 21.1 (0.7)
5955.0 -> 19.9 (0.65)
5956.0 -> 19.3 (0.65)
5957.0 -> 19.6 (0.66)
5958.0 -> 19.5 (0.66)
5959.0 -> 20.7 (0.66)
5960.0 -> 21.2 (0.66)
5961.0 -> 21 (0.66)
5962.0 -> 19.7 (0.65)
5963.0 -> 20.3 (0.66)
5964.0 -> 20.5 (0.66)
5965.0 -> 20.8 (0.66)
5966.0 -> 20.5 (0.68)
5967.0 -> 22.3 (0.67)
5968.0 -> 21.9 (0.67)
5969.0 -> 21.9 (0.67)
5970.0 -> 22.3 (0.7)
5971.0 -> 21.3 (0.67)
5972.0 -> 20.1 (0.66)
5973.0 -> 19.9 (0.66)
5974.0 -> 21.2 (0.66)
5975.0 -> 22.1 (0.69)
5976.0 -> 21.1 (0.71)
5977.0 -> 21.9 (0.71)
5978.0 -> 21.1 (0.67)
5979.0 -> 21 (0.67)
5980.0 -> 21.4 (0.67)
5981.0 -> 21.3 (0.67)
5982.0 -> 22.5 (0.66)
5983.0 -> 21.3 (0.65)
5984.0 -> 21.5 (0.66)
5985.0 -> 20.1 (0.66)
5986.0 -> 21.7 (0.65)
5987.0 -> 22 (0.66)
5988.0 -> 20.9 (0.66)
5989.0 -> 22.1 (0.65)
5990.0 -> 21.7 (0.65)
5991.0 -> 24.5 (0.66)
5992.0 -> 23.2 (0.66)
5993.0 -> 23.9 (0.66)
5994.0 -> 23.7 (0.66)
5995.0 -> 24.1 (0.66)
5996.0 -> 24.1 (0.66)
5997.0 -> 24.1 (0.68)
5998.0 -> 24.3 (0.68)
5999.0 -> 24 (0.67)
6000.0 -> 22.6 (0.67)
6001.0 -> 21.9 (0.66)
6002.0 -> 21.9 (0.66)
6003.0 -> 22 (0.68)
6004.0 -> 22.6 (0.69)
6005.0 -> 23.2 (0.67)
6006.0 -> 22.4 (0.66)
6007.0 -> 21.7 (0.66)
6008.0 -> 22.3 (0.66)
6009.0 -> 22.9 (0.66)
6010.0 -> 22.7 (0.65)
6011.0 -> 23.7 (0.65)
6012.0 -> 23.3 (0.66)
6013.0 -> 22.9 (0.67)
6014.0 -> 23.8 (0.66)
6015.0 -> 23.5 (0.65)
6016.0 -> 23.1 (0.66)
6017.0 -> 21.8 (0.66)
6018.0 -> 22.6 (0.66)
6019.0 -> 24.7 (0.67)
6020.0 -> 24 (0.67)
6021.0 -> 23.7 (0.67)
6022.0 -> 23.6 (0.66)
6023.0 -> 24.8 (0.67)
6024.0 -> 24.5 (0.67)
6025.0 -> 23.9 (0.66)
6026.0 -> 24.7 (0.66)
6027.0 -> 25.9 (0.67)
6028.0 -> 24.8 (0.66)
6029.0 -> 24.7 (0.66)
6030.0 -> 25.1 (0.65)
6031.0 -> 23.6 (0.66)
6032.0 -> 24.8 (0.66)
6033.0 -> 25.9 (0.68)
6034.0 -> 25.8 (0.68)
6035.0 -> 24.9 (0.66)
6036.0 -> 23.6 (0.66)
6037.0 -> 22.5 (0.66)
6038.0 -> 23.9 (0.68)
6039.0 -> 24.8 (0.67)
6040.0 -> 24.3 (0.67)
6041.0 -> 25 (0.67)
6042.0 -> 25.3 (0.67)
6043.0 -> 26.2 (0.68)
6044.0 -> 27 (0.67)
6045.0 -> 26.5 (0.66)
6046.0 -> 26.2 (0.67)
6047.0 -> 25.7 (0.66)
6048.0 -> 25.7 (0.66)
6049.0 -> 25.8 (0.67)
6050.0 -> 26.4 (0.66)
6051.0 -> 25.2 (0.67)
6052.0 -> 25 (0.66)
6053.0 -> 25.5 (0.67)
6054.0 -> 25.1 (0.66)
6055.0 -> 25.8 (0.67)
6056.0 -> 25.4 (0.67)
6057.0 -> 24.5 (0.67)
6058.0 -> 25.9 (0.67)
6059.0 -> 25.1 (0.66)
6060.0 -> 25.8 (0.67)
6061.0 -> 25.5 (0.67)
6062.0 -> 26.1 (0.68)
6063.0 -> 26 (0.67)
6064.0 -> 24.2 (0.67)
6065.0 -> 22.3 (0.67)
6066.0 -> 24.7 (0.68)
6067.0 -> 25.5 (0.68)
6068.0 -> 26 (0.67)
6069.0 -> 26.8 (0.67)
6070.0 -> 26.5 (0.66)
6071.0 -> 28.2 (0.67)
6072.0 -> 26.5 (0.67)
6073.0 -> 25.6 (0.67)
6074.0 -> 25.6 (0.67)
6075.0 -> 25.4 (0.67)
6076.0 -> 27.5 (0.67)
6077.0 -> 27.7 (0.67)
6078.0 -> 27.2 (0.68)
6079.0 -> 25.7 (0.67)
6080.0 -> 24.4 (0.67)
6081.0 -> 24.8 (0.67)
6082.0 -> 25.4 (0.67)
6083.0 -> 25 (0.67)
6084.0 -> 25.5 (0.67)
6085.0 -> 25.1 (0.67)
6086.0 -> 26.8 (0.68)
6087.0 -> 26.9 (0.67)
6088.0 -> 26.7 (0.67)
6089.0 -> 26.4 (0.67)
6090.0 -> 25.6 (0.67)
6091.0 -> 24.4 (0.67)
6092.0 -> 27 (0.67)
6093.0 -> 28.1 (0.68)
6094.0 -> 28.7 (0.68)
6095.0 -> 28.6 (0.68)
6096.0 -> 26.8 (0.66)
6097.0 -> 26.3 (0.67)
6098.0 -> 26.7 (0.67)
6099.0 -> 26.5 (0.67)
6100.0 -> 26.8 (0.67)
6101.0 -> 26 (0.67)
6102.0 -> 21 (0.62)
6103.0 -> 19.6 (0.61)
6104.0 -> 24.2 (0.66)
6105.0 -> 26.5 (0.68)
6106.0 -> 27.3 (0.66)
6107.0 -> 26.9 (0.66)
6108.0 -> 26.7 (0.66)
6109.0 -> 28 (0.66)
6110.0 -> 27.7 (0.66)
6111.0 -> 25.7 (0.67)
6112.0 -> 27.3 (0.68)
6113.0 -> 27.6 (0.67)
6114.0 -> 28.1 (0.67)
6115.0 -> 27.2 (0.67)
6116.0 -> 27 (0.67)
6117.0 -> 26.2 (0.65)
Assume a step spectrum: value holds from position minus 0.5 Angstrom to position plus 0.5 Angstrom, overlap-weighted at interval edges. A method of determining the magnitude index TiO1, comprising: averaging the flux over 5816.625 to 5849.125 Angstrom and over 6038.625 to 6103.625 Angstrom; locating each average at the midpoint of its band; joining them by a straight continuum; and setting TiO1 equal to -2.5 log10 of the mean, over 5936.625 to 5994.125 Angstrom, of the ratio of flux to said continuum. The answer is 0.17 mag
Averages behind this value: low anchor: 23.8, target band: 21.2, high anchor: 25.8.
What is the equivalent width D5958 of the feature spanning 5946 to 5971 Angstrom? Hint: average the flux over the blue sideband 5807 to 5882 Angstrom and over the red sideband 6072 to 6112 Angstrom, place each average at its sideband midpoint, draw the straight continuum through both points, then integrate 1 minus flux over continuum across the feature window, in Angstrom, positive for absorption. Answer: 3.4 Angstrom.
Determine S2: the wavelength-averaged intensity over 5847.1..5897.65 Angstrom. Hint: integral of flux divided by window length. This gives 17.6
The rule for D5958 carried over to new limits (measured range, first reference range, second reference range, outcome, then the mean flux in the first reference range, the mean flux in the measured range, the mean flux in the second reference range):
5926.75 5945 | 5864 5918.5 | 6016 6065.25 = -1.6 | 16.2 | 20.4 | 24.9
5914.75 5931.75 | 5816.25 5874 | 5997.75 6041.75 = 2.9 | 22.6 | 19.1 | 23.7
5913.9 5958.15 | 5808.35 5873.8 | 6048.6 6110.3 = 7.2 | 22.7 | 20.1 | 25.9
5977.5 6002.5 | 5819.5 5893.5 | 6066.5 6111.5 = 1.4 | 20.5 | 22.4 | 26.1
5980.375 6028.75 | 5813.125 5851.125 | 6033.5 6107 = 3.9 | 23.6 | 23.1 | 25.7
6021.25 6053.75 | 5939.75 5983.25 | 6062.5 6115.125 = -1.3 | 21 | 25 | 26.1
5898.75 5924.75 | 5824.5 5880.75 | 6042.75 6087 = 6.0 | 22.2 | 17.8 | 25.8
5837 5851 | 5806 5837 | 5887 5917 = -2.0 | 23.7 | 24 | 14.1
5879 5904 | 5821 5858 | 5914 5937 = 9.9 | 23.5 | 12.7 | 19.4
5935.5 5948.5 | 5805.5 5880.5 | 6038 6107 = 1.4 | 22.5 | 21.3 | 25.8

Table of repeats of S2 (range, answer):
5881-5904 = 12.2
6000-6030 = 23.4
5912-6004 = 20.9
